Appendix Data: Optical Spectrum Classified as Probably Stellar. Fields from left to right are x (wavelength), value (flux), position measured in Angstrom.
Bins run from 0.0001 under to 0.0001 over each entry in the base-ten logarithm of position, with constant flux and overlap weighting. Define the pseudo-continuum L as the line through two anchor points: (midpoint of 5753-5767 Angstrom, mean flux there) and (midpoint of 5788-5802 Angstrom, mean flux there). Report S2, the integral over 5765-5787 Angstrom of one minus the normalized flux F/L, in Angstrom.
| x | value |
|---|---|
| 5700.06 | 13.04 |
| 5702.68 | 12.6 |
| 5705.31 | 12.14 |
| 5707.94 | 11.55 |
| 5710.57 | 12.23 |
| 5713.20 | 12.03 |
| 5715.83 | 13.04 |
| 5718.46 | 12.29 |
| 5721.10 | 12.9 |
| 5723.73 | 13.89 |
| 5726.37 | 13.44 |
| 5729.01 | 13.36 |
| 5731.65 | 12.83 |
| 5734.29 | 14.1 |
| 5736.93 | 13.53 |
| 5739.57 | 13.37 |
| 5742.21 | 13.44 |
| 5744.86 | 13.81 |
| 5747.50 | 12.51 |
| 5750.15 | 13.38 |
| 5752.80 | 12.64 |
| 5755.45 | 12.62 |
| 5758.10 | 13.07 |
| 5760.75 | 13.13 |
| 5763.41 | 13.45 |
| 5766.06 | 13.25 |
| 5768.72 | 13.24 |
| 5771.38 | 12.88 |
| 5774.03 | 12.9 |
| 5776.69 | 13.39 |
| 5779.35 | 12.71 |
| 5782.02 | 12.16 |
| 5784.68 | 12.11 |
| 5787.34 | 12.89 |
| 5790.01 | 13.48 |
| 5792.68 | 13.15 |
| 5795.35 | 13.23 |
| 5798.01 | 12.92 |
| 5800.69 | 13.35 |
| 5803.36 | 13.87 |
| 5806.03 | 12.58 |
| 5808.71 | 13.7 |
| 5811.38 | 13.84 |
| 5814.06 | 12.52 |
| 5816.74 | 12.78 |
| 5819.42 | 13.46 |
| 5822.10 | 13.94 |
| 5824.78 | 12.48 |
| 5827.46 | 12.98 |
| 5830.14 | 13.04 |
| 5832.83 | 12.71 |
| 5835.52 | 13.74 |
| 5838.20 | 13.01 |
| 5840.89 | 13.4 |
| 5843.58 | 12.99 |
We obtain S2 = 0.5 Angstrom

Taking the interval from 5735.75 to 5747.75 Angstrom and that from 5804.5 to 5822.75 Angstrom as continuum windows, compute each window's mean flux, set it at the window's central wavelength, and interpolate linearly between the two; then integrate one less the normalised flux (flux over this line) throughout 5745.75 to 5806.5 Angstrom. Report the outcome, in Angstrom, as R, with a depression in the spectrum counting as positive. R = 1.5 Angstrom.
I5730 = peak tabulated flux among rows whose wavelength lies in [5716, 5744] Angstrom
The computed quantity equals 14.1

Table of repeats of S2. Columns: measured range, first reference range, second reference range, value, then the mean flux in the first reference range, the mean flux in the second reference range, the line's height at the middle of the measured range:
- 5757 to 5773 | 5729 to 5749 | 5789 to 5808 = 0.18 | 13.4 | 13.2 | 13.3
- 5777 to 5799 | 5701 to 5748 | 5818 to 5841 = 0.41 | 13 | 13.2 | 13.1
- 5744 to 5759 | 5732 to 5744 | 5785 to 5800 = 0.51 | 13.6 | 13.1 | 13.4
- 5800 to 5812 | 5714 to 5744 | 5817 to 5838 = -0.24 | 13.3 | 13.2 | 13.2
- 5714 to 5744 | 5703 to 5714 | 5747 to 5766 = -1.99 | 12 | 13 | 12.5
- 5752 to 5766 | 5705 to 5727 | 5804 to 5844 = -0.21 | 12.6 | 13.2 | 12.8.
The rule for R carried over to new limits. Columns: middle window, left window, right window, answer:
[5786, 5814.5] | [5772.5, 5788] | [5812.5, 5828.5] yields -0.9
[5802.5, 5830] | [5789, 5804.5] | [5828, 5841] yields 0.1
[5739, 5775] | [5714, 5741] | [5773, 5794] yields -0.2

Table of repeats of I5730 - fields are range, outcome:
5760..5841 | 13.94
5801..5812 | 13.87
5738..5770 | 13.81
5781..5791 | 13.48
